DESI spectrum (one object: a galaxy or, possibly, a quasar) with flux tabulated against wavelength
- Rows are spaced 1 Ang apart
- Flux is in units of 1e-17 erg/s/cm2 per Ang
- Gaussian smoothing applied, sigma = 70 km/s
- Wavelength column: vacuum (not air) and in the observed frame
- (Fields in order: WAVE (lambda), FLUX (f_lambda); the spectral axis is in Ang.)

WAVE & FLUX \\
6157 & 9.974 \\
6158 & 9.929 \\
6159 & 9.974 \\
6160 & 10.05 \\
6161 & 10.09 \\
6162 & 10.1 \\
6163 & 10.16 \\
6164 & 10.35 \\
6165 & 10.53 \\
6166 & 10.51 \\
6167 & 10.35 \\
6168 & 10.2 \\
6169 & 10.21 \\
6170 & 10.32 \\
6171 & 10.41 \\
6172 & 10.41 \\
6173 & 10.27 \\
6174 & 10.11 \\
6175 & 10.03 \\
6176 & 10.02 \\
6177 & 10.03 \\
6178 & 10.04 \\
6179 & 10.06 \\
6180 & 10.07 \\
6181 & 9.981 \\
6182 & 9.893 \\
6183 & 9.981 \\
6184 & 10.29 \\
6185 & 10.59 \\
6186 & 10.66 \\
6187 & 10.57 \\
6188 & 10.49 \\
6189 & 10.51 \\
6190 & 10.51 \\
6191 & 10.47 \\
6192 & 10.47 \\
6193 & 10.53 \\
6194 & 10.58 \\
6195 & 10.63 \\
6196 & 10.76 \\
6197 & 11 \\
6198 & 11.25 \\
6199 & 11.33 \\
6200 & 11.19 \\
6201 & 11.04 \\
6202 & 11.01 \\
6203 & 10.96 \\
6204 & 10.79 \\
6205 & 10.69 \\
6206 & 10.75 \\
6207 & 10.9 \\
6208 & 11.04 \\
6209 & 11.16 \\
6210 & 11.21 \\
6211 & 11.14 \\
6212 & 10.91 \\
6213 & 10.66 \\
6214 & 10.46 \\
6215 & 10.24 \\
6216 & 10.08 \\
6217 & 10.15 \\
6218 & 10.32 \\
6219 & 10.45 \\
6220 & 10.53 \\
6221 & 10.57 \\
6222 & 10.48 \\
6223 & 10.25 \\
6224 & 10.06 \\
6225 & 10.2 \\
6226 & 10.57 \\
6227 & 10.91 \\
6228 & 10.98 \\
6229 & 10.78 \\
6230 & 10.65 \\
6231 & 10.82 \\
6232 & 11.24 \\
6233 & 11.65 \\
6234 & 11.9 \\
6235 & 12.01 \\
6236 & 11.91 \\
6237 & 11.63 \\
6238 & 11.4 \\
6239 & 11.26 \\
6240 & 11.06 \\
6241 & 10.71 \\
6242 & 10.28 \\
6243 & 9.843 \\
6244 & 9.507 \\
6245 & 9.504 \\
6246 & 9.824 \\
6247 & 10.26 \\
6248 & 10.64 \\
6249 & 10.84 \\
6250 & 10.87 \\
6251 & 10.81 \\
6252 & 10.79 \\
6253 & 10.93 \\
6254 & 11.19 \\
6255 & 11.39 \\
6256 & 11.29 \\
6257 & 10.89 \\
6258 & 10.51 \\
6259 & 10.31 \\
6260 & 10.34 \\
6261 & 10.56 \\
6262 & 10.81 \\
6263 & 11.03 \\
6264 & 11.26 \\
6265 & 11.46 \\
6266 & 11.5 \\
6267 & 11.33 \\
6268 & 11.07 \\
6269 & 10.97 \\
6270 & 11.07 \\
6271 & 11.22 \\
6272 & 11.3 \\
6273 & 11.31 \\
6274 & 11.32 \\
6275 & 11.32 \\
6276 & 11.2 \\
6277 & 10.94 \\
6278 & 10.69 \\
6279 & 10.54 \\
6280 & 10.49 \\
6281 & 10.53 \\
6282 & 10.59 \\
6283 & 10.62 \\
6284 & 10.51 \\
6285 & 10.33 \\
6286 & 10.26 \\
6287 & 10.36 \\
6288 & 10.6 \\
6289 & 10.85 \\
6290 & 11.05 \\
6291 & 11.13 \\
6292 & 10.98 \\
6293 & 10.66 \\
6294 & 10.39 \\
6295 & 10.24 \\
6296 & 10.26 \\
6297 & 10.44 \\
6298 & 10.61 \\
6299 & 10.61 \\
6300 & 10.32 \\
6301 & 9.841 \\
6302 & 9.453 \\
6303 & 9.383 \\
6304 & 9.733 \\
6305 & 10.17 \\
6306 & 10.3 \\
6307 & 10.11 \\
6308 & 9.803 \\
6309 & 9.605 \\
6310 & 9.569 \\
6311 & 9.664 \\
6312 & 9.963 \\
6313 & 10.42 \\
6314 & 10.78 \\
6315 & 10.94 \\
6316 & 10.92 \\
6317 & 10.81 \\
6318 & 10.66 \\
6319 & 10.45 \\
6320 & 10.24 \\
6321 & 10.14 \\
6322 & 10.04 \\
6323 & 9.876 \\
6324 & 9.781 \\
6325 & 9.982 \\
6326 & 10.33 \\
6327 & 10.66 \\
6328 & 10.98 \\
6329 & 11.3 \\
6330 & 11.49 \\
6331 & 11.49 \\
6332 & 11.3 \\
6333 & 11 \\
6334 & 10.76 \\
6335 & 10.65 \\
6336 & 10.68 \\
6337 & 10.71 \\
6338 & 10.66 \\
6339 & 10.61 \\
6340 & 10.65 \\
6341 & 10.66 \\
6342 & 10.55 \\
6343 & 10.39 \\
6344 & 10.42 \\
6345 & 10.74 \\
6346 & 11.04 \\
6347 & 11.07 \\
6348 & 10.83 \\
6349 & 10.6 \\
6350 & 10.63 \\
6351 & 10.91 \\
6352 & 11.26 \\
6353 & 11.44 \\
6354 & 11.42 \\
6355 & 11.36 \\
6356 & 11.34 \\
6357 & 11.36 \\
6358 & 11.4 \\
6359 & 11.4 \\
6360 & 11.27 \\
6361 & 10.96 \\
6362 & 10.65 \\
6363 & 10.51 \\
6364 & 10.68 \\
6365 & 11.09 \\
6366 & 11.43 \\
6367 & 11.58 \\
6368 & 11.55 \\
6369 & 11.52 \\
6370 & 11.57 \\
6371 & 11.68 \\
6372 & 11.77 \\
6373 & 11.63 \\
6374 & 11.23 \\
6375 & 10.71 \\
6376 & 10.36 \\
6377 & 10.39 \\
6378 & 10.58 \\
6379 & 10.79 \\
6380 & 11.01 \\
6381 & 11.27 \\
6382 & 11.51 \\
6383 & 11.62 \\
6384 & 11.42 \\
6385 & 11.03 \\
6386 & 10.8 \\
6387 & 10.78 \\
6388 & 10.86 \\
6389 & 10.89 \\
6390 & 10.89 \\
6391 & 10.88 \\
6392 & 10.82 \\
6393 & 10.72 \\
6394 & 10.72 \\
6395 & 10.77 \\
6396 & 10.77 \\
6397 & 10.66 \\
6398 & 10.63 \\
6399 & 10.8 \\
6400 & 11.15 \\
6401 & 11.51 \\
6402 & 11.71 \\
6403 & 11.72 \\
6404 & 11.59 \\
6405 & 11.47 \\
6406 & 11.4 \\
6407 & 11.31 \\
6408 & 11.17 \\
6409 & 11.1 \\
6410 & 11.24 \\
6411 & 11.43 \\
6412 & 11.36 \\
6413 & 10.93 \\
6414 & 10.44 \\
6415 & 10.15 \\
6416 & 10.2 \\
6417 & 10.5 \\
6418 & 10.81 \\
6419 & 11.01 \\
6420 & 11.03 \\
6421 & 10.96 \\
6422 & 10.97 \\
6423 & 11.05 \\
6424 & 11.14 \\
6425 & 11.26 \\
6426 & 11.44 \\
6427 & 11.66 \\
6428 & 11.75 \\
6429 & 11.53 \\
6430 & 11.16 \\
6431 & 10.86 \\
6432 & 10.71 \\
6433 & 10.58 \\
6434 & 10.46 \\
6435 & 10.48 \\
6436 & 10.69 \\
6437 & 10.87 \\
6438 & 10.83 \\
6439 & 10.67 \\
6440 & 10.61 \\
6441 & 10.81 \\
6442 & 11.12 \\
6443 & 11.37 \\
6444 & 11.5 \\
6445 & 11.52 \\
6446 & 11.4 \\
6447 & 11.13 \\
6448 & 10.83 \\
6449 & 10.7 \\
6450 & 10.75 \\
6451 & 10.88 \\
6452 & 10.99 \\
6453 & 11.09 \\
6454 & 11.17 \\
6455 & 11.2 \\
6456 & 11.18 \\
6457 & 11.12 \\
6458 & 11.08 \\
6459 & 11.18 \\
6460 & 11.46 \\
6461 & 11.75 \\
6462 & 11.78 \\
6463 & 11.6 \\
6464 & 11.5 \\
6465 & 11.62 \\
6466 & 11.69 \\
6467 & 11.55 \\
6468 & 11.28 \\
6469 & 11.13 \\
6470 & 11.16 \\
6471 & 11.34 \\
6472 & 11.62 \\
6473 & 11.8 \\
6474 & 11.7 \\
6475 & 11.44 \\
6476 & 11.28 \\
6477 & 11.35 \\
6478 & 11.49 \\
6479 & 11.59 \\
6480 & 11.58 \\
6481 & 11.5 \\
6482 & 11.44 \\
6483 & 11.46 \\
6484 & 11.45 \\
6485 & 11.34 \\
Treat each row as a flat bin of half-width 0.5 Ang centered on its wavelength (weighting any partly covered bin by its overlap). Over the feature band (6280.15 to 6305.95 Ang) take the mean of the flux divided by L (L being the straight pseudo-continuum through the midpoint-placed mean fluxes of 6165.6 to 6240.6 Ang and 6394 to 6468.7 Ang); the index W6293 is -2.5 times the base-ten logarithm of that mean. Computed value 0.04 mag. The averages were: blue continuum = 10.7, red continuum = 11.1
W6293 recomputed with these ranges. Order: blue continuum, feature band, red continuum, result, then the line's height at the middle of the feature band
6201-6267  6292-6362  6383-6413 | 0.038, 11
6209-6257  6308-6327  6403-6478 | 0.070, 10.9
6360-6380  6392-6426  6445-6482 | 0.017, 11.2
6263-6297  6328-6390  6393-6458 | -0.008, 10.9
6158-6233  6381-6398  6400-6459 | 0.002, 11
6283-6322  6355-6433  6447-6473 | -0.021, 10.9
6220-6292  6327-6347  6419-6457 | 0.008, 10.9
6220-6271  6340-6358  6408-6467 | 0.002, 11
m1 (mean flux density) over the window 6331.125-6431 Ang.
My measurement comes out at 11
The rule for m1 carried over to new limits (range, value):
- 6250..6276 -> 11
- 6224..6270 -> 10.9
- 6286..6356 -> 10.6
